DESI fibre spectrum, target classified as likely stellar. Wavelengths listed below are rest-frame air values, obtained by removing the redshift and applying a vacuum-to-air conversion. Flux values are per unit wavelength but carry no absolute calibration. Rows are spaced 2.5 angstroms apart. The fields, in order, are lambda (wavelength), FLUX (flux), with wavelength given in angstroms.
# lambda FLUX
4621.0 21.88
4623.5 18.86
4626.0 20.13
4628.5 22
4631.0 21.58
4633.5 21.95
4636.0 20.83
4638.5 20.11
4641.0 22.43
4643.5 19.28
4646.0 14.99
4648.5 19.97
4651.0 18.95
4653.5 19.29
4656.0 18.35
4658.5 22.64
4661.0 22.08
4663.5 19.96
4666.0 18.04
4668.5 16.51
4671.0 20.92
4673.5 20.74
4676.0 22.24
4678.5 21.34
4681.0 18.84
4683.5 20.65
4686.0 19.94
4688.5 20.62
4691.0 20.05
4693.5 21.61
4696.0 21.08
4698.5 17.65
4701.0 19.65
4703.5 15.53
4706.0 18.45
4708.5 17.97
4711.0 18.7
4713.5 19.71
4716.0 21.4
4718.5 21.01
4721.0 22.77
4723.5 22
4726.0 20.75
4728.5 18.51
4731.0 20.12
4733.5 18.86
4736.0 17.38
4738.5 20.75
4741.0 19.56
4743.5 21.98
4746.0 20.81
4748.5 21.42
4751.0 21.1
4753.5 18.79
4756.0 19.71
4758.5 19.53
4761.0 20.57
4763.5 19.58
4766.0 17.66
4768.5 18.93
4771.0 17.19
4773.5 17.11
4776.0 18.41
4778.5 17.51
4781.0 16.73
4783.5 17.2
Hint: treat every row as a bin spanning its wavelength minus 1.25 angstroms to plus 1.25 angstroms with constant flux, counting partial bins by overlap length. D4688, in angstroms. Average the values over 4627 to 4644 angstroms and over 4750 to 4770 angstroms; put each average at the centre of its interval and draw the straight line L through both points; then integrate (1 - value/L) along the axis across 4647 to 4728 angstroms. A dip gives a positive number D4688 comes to 2.1 angstroms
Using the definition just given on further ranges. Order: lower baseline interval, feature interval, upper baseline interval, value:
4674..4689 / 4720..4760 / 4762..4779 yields -2.7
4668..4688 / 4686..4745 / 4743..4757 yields 1.8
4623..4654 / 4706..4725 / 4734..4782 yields -0.8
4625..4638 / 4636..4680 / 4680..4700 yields 1.7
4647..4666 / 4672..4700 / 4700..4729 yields -0.8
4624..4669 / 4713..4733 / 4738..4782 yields -1.3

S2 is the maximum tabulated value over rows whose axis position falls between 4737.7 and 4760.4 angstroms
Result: 21.98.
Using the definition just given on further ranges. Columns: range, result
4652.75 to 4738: 22.77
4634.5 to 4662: 22.64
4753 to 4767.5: 20.57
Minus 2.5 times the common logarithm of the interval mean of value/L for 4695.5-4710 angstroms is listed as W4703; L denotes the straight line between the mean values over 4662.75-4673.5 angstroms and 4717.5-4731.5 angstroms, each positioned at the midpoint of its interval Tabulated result 0.11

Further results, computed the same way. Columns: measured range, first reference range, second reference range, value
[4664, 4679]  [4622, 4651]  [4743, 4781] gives 0.000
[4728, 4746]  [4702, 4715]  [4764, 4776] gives -0.096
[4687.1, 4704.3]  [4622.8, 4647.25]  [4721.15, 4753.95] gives 0.038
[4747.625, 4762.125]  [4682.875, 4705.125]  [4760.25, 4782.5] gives -0.096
